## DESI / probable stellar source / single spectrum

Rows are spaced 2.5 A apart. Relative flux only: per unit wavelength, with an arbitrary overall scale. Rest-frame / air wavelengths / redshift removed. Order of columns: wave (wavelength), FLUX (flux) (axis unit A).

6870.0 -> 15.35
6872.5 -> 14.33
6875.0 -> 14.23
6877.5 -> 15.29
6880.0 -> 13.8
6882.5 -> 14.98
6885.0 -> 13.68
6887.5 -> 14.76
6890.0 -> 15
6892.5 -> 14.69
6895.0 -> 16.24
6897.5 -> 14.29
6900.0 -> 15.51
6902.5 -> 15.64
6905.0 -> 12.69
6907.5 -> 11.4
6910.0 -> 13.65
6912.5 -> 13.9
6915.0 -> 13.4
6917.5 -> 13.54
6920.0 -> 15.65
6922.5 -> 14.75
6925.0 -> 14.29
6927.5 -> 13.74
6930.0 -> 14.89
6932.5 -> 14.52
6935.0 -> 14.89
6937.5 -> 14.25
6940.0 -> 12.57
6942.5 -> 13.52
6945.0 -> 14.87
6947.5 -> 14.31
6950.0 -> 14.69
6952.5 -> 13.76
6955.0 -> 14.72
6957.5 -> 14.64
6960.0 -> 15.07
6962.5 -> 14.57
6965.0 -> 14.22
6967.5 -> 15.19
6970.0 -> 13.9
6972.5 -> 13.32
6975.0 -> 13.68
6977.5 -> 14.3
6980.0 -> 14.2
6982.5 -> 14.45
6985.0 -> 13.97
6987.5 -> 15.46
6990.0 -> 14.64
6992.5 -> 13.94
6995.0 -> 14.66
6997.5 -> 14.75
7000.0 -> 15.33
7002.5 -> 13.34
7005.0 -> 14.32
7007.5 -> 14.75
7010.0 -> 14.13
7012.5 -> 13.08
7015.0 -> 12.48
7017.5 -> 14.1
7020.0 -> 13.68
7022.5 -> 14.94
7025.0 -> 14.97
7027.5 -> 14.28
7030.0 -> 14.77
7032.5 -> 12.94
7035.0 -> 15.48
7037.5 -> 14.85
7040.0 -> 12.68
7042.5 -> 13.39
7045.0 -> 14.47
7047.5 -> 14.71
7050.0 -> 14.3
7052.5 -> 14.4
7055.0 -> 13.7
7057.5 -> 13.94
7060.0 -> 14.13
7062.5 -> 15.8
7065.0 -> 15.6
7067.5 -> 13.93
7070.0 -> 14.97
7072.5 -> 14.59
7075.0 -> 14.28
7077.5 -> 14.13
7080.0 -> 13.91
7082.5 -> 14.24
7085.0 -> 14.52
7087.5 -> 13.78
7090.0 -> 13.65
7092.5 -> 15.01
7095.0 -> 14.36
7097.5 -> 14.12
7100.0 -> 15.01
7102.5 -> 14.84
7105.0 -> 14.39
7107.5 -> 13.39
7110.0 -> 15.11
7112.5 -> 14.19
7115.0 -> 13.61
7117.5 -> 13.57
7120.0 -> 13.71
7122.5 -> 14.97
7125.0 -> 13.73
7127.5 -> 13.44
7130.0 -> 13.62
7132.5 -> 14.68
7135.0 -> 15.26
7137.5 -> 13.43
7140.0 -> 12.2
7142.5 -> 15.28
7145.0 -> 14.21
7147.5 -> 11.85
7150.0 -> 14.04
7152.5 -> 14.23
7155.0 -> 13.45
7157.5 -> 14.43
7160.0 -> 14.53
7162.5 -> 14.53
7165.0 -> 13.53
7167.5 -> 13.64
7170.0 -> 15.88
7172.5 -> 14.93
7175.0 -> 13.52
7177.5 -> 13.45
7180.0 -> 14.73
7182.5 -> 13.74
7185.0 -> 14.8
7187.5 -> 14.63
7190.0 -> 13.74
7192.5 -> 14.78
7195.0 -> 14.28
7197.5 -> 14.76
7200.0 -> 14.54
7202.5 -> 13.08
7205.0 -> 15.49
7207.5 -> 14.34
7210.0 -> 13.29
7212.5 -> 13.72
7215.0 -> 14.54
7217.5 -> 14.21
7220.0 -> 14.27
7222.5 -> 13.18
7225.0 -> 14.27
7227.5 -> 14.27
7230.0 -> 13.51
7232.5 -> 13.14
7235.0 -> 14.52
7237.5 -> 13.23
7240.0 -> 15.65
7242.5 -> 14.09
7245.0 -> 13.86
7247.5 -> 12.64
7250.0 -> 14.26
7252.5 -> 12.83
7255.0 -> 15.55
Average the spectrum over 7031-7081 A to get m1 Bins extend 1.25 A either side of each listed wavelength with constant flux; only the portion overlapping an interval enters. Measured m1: 14.3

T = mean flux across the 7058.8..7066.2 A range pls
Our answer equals 15.2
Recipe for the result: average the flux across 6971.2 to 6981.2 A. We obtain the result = 13.9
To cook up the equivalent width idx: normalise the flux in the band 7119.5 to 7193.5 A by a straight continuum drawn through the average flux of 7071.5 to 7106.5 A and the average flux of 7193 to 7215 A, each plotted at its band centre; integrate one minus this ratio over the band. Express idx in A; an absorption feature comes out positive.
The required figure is 0.89 A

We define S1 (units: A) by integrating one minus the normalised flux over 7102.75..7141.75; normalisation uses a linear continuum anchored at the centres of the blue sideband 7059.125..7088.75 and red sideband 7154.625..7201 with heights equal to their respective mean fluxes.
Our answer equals 1.1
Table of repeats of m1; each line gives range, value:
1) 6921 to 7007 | 14.4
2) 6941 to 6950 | 14.3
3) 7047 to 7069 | 14.5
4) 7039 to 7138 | 14.2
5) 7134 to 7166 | 13.9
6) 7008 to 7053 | 14.1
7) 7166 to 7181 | 14.3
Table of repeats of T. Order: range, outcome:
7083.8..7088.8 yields 14.1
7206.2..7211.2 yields 13.8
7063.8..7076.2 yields 14.7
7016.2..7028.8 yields 14.4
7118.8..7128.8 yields 14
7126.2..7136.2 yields 14.2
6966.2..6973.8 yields 14.1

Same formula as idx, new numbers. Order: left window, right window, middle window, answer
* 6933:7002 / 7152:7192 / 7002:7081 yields 0.48 A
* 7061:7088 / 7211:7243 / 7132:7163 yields 0.69 A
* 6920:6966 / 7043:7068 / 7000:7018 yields 0.75 A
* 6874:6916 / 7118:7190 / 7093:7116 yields -0.40 A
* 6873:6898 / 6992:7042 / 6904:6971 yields 1.60 A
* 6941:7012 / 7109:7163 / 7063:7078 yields -0.56 A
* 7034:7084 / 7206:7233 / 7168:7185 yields -0.40 A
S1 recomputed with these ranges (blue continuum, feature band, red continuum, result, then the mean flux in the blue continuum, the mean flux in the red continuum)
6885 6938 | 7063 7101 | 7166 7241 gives -0.45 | 14.4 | 14.2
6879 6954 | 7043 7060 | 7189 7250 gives -0.04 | 14.3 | 14.1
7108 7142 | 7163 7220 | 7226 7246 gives -0.99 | 14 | 14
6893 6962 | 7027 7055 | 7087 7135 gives 0.10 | 14.3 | 14.2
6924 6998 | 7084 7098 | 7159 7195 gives 0.08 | 14.3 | 14.3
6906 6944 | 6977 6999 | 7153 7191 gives -0.78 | 13.9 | 14.2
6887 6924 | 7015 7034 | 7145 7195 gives 0.14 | 14.3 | 14.1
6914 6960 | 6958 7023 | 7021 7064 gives 0.35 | 14.3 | 14.3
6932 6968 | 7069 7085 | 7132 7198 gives -0.13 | 14.4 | 14.2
